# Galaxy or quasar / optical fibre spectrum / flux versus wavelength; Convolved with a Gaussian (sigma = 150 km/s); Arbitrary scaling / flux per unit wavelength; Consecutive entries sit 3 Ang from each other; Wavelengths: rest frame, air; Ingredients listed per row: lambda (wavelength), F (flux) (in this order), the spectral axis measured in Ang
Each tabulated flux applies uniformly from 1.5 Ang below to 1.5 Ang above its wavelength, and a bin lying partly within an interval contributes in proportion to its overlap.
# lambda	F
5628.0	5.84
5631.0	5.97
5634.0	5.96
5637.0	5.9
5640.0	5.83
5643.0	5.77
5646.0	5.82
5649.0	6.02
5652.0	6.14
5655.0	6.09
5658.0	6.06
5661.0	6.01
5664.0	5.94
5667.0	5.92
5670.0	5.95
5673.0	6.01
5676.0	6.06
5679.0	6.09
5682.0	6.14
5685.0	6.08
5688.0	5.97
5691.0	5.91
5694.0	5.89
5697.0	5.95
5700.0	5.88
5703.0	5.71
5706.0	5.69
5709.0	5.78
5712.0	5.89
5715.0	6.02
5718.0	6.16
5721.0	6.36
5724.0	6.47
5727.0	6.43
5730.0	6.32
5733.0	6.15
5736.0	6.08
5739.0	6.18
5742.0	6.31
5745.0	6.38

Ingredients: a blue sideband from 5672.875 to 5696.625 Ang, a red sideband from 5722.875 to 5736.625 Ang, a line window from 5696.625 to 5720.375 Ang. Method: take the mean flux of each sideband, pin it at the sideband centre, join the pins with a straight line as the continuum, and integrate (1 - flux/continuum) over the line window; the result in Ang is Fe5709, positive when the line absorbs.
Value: 1.0 Ang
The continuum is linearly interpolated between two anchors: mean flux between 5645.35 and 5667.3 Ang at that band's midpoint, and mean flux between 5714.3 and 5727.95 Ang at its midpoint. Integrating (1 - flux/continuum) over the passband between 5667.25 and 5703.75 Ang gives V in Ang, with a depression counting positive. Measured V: 1.0 Ang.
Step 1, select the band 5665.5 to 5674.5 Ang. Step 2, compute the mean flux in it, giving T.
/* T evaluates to 5.96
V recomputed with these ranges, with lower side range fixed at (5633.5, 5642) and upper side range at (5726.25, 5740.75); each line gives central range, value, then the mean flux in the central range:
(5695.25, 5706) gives 0.49 Ang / 5.83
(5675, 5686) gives -0.11 Ang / 6.09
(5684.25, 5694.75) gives 0.18 Ang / 5.96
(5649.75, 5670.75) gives -0.20 Ang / 6.02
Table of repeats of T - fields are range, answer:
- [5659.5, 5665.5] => 5.98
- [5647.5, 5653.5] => 6.08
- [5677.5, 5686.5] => 6.1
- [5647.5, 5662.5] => 6.06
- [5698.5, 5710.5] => 5.76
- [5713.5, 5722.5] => 6.18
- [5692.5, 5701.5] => 5.91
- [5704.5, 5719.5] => 5.91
